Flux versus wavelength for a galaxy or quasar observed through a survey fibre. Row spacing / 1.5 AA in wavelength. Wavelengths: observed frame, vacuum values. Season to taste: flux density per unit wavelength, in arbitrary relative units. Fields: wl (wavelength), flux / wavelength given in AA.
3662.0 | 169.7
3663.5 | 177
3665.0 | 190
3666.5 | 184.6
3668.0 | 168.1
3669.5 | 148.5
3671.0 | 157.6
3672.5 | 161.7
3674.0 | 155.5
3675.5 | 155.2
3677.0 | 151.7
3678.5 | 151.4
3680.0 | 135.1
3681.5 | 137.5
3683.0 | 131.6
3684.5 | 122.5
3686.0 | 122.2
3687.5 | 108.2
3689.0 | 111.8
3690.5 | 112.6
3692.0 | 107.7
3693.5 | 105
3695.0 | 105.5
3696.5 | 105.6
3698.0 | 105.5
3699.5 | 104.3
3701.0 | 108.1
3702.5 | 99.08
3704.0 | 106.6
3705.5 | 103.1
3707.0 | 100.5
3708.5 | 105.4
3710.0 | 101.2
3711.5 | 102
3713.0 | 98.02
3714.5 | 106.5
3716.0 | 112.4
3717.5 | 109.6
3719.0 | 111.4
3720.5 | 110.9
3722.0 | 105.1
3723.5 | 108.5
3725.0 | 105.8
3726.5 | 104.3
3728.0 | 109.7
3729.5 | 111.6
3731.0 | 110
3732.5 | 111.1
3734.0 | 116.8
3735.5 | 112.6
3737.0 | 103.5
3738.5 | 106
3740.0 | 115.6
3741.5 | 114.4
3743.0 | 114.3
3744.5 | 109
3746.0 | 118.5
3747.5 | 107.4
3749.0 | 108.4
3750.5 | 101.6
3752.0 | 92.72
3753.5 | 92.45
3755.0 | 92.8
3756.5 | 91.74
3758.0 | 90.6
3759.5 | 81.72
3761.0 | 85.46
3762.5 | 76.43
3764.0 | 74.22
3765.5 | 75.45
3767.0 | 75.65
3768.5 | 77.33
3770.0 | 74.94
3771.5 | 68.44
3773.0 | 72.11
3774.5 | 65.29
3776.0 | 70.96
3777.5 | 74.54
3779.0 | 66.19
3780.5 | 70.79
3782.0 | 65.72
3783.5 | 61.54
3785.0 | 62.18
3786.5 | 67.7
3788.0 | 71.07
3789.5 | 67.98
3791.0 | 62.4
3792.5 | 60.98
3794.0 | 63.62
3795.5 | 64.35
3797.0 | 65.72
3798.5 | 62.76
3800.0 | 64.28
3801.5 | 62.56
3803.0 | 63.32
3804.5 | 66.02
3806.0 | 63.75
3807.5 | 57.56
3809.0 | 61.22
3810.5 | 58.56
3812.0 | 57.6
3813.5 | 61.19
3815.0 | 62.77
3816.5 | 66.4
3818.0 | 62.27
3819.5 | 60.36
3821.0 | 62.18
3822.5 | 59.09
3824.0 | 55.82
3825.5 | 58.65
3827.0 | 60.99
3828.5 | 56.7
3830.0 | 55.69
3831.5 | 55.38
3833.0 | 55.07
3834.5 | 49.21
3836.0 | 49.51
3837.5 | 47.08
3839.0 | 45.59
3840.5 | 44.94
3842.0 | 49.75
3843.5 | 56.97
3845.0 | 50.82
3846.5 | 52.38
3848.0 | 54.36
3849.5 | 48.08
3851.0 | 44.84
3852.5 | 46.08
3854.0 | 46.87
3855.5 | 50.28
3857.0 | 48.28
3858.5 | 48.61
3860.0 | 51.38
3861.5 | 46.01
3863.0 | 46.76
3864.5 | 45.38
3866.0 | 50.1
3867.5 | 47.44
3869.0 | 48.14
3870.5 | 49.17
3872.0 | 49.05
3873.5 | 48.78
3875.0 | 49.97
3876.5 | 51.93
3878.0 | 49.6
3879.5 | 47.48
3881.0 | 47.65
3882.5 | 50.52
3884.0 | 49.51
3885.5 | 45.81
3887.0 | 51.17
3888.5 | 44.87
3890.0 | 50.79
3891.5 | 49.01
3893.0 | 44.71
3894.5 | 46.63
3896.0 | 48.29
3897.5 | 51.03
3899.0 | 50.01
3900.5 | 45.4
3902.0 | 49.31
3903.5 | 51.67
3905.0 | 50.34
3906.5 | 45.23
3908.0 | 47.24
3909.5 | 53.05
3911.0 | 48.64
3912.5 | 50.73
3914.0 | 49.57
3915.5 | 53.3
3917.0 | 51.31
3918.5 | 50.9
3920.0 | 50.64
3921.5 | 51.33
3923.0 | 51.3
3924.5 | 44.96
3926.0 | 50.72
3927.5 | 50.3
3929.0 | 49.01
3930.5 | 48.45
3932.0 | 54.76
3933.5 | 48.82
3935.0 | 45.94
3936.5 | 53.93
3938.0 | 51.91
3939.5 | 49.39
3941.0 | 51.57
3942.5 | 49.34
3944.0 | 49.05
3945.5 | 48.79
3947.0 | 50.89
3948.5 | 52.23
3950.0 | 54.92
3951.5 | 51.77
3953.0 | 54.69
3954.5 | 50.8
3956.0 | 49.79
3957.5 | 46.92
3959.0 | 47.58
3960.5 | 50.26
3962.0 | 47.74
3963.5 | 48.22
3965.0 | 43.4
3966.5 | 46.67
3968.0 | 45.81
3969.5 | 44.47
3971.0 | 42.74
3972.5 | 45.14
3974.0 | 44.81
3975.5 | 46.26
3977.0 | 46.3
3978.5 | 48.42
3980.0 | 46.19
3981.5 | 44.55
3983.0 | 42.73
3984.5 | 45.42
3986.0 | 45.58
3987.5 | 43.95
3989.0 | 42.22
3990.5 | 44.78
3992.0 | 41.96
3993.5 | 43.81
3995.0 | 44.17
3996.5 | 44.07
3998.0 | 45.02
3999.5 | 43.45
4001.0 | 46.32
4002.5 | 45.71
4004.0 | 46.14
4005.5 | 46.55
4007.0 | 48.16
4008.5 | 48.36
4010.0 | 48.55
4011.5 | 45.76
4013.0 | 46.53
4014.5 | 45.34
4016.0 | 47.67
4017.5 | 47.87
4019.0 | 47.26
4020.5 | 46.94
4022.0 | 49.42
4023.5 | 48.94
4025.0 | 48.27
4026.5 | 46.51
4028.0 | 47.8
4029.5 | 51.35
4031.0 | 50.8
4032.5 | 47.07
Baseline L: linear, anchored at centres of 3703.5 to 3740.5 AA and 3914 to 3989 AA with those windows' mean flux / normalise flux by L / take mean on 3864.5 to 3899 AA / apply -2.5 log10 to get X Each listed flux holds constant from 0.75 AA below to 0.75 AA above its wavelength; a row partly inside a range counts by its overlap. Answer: 0.34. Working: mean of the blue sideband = 107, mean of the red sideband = 48.6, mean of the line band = 48.7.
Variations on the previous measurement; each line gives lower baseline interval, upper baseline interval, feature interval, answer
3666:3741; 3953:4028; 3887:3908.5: 0.40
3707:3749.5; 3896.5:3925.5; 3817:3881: 0.33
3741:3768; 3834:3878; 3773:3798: 0.21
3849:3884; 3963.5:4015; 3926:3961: -0.09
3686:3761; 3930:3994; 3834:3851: 0.47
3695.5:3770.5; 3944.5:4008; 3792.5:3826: 0.34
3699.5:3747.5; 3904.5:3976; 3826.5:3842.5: 0.45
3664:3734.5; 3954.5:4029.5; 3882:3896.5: 0.45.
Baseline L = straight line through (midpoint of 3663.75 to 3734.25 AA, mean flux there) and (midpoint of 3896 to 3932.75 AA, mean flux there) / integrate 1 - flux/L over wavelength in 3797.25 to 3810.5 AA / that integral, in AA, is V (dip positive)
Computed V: 3.7 AA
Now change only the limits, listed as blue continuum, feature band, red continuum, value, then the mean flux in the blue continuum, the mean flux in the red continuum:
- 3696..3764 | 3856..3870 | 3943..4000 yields 4.7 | 104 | 46.8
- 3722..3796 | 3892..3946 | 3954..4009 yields 7.3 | 88.1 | 45.8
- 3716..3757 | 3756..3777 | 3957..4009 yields 4.8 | 107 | 45.5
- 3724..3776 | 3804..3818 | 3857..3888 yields 2.1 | 95.8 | 48.7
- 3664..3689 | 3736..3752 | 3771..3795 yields -2.1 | 148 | 66.9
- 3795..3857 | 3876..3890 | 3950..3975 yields 1.1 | 56.4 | 47.8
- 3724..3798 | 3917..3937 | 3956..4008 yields 2.1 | 87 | 45.5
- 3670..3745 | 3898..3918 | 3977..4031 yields 5.5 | 116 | 46.2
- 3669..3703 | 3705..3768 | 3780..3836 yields -1.7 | 126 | 61.5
